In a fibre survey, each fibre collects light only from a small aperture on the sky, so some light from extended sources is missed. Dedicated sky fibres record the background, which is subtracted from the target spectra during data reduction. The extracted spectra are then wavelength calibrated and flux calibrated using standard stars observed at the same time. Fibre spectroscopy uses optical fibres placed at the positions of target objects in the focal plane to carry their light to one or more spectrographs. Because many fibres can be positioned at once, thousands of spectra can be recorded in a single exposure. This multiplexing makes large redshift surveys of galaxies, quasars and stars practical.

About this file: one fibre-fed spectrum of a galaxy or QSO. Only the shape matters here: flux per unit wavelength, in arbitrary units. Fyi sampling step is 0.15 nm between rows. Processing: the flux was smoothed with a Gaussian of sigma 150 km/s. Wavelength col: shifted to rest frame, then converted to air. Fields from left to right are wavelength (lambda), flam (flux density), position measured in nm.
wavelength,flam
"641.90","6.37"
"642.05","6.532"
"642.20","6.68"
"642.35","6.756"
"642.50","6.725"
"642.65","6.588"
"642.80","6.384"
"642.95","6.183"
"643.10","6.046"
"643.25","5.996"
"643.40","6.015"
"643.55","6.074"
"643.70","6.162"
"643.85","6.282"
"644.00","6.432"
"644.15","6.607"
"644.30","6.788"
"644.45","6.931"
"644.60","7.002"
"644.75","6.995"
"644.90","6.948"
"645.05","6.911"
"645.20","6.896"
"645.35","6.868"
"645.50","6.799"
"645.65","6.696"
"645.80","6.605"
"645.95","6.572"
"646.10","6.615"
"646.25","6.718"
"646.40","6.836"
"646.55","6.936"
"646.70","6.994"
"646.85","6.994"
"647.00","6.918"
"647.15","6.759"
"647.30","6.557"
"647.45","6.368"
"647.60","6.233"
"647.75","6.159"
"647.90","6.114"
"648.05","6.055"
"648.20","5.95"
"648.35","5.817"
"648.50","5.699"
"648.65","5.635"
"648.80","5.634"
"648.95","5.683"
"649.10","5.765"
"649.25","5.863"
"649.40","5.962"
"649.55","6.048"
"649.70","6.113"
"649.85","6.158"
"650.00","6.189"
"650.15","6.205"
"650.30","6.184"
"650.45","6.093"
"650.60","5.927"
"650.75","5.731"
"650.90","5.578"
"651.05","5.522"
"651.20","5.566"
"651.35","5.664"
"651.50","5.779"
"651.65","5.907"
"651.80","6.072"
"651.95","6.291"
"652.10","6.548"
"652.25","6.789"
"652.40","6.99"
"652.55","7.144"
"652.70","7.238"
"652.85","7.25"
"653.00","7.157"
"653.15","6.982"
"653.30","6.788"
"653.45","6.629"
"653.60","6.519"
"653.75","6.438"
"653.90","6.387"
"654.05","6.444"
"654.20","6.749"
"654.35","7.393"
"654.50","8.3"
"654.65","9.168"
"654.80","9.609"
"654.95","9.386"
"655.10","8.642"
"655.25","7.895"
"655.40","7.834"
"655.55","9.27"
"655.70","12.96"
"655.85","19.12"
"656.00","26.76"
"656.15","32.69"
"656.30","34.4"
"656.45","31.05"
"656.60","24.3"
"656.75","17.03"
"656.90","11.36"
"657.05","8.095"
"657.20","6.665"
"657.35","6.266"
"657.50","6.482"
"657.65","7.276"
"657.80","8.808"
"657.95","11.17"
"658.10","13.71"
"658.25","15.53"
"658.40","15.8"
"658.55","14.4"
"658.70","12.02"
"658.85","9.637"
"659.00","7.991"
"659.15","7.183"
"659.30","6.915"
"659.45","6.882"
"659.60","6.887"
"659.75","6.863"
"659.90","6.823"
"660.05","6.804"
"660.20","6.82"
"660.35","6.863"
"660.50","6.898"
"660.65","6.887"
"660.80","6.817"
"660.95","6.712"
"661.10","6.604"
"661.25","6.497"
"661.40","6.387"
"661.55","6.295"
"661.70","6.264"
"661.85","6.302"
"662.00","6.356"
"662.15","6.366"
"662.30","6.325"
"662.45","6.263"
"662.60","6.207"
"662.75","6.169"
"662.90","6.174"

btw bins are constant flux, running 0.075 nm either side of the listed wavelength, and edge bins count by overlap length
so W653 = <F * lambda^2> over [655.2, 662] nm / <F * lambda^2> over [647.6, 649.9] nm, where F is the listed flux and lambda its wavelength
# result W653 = 1.95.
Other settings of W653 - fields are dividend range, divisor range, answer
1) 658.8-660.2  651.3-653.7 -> 1.12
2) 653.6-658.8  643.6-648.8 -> 2.02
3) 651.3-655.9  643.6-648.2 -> 1.19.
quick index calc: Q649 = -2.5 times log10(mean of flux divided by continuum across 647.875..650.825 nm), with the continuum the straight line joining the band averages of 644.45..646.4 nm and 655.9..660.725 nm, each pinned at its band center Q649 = 0.39 mag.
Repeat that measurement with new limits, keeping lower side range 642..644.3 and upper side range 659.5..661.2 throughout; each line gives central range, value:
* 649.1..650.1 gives 0.09 mag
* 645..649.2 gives 0.01 mag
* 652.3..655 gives -0.11 mag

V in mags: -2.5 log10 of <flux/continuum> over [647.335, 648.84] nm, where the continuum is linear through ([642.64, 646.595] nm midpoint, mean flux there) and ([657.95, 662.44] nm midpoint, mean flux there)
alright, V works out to 0.16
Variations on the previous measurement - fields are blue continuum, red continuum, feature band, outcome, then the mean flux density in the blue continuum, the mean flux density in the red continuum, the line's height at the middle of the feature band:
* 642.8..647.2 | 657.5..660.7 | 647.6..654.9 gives 0.20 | 6.64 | 9.11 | 7.73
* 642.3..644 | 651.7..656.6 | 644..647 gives 0.07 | 6.29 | 11.1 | 7.31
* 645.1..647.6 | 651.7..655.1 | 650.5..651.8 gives 0.23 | 6.74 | 7.22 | 7.07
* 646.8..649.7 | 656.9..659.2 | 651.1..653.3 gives 0.19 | 6.11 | 10.1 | 7.73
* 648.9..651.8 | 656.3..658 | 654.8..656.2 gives -0.20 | 5.9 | 13.6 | 11.7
